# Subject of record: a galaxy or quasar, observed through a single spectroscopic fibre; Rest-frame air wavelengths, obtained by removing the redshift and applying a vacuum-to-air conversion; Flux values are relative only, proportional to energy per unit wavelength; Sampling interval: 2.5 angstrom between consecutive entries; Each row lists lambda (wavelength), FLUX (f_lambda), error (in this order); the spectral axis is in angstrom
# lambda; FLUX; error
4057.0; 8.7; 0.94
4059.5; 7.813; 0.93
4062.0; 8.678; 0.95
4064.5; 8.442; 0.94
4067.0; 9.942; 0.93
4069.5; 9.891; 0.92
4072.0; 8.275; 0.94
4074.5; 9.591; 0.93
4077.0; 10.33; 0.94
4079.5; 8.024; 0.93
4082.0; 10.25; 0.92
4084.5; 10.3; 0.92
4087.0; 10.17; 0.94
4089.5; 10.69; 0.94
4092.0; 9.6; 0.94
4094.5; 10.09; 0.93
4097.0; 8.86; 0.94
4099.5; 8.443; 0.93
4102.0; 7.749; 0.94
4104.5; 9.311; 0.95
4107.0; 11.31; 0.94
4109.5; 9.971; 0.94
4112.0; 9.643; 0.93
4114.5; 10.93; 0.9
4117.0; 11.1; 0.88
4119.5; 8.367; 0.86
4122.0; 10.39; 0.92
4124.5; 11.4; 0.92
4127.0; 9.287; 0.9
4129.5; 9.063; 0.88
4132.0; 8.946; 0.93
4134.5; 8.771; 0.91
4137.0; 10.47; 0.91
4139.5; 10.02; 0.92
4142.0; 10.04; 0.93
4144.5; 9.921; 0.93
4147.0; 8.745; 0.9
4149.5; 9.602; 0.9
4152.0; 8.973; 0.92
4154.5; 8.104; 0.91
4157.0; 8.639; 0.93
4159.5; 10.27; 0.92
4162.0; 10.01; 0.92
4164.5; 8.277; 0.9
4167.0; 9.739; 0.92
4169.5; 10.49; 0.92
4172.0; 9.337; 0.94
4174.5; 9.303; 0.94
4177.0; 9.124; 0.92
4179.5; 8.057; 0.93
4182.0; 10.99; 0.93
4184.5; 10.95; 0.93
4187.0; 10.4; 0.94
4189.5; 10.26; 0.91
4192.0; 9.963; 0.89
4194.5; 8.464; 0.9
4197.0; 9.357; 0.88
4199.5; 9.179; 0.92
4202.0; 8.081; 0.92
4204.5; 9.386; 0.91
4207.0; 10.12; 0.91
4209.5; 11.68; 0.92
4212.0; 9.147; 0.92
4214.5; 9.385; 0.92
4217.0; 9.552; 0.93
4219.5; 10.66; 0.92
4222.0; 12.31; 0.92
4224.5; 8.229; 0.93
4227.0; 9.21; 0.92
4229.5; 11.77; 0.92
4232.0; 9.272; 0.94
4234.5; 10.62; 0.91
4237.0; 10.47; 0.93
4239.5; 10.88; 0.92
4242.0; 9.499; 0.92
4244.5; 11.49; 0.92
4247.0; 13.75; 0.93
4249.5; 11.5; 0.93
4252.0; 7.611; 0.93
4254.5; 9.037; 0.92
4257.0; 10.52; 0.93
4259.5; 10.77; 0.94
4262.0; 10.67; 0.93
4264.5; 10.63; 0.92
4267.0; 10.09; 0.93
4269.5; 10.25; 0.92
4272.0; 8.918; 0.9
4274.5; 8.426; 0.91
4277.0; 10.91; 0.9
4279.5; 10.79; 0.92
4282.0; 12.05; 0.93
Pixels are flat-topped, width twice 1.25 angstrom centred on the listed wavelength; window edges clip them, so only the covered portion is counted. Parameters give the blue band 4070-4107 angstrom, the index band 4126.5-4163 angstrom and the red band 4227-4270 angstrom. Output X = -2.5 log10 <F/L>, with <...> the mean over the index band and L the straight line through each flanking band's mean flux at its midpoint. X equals 0.05 mag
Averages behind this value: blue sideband 9.48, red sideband 10.5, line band 9.39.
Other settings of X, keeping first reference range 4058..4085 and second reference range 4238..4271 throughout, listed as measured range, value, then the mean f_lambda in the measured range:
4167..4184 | 0.03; 9.63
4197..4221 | 0.05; 9.7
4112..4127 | -0.08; 10.3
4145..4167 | 0.08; 9.14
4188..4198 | 0.06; 9.54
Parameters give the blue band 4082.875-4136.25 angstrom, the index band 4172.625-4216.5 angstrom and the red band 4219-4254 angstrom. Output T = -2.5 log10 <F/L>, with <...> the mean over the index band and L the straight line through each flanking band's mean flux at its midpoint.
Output 0.07 mag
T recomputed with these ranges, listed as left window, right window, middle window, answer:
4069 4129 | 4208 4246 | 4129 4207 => 0.064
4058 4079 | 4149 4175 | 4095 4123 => -0.053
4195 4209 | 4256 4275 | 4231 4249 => -0.117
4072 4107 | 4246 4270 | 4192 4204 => 0.135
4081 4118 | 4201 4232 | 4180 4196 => -0.014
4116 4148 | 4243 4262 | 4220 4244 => 0.020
